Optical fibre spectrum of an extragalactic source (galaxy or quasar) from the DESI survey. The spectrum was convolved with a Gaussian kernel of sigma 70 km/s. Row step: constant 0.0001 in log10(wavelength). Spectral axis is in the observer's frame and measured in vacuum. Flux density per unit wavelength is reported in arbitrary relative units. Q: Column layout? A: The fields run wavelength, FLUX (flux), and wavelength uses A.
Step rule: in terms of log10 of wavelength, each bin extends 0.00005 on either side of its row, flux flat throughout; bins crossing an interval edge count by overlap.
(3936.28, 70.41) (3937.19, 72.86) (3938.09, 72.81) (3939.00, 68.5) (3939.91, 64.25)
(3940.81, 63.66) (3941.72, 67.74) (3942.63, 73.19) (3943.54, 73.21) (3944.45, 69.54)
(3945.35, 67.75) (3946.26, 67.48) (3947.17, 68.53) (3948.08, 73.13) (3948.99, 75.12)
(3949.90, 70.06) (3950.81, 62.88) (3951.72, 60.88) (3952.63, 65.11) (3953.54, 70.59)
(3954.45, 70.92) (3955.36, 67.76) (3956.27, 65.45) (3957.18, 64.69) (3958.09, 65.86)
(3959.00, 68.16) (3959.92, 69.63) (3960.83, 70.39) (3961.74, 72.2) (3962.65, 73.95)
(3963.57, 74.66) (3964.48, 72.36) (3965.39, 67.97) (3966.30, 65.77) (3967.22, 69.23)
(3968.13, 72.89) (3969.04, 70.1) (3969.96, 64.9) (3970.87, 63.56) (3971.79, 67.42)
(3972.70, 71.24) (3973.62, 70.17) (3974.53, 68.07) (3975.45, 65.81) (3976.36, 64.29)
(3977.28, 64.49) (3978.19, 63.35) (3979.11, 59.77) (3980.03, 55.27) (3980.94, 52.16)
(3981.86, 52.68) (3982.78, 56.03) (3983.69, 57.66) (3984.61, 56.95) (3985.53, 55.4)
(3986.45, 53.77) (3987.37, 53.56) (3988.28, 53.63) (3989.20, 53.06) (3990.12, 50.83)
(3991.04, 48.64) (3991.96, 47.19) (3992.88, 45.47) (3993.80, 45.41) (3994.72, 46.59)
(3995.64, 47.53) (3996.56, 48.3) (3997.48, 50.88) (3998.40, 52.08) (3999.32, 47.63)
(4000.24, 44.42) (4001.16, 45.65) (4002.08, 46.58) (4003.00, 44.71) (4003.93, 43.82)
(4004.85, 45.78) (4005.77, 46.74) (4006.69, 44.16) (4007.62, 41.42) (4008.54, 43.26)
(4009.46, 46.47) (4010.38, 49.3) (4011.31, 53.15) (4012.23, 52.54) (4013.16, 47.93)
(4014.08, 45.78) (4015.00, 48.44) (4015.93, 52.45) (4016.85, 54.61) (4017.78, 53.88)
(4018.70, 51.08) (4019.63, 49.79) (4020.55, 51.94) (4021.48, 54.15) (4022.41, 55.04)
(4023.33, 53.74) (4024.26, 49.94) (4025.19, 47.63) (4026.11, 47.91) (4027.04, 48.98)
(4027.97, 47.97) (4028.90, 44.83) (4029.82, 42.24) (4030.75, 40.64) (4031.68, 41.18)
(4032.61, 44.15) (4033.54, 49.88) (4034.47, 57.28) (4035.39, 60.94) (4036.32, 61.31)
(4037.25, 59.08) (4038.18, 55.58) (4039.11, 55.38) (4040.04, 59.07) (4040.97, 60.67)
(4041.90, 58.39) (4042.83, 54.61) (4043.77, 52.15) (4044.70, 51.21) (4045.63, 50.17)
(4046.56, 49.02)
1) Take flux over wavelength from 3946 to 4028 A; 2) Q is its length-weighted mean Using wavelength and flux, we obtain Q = 57.3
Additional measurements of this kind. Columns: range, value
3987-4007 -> 47.9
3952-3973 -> 68.8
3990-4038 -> 48.9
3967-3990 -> 61.2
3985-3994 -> 50.9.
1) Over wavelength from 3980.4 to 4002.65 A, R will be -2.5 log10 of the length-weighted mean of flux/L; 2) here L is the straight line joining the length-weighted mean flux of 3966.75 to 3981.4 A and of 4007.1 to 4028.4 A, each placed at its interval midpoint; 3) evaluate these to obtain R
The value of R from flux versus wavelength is 0.17 mag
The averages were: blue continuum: 65.2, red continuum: 49.9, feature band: 50.5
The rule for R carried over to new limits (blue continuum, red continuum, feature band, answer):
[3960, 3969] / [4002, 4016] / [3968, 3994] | 0.065 mag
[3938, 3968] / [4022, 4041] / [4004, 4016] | 0.188 mag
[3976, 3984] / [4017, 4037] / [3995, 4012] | 0.161 mag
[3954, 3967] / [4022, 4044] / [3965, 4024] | 0.136 mag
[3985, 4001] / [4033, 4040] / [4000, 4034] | 0.124 mag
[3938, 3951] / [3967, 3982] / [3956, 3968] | -0.046 mag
